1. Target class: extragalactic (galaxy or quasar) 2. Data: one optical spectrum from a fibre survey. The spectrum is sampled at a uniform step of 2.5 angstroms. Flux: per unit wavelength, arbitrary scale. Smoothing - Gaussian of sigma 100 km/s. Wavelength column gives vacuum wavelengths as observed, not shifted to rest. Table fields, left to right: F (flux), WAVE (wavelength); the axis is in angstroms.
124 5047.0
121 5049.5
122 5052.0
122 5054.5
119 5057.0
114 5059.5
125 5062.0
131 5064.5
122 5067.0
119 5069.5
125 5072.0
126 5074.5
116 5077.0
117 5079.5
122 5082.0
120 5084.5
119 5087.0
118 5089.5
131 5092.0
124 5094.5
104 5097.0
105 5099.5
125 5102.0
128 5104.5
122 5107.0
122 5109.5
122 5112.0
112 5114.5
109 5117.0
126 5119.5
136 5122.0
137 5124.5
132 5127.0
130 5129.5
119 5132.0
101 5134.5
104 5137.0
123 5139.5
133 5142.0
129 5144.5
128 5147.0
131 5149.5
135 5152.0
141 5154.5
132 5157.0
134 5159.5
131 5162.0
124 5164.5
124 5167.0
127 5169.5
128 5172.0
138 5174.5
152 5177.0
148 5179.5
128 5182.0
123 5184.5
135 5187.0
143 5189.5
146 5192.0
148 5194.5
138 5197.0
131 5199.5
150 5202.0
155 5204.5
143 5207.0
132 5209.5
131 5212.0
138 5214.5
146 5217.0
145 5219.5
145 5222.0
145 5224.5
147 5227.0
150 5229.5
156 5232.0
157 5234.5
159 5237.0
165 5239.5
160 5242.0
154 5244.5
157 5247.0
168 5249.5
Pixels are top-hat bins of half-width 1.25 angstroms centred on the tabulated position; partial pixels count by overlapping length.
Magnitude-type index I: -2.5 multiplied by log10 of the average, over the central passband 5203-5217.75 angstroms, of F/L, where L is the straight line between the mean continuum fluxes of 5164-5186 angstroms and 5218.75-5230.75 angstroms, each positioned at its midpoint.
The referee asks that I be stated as 0.01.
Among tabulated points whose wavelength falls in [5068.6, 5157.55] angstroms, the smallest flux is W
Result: 101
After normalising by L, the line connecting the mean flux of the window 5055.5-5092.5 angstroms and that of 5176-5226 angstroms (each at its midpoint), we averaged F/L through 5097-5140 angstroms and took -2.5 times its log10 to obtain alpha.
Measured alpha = 0.070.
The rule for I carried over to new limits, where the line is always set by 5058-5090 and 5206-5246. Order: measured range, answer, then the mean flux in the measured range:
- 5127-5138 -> 0.14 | 116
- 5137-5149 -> 0.06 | 126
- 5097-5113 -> 0.07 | 119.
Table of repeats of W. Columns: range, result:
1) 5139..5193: 123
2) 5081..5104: 104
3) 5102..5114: 122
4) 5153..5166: 124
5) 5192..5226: 131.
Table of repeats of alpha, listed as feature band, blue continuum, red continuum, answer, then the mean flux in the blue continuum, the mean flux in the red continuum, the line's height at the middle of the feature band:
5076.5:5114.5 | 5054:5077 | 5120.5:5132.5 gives 0.064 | 122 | 131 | 127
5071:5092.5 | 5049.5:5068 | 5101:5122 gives 0.006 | 122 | 122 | 122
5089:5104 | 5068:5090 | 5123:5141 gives 0.021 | 120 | 121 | 121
